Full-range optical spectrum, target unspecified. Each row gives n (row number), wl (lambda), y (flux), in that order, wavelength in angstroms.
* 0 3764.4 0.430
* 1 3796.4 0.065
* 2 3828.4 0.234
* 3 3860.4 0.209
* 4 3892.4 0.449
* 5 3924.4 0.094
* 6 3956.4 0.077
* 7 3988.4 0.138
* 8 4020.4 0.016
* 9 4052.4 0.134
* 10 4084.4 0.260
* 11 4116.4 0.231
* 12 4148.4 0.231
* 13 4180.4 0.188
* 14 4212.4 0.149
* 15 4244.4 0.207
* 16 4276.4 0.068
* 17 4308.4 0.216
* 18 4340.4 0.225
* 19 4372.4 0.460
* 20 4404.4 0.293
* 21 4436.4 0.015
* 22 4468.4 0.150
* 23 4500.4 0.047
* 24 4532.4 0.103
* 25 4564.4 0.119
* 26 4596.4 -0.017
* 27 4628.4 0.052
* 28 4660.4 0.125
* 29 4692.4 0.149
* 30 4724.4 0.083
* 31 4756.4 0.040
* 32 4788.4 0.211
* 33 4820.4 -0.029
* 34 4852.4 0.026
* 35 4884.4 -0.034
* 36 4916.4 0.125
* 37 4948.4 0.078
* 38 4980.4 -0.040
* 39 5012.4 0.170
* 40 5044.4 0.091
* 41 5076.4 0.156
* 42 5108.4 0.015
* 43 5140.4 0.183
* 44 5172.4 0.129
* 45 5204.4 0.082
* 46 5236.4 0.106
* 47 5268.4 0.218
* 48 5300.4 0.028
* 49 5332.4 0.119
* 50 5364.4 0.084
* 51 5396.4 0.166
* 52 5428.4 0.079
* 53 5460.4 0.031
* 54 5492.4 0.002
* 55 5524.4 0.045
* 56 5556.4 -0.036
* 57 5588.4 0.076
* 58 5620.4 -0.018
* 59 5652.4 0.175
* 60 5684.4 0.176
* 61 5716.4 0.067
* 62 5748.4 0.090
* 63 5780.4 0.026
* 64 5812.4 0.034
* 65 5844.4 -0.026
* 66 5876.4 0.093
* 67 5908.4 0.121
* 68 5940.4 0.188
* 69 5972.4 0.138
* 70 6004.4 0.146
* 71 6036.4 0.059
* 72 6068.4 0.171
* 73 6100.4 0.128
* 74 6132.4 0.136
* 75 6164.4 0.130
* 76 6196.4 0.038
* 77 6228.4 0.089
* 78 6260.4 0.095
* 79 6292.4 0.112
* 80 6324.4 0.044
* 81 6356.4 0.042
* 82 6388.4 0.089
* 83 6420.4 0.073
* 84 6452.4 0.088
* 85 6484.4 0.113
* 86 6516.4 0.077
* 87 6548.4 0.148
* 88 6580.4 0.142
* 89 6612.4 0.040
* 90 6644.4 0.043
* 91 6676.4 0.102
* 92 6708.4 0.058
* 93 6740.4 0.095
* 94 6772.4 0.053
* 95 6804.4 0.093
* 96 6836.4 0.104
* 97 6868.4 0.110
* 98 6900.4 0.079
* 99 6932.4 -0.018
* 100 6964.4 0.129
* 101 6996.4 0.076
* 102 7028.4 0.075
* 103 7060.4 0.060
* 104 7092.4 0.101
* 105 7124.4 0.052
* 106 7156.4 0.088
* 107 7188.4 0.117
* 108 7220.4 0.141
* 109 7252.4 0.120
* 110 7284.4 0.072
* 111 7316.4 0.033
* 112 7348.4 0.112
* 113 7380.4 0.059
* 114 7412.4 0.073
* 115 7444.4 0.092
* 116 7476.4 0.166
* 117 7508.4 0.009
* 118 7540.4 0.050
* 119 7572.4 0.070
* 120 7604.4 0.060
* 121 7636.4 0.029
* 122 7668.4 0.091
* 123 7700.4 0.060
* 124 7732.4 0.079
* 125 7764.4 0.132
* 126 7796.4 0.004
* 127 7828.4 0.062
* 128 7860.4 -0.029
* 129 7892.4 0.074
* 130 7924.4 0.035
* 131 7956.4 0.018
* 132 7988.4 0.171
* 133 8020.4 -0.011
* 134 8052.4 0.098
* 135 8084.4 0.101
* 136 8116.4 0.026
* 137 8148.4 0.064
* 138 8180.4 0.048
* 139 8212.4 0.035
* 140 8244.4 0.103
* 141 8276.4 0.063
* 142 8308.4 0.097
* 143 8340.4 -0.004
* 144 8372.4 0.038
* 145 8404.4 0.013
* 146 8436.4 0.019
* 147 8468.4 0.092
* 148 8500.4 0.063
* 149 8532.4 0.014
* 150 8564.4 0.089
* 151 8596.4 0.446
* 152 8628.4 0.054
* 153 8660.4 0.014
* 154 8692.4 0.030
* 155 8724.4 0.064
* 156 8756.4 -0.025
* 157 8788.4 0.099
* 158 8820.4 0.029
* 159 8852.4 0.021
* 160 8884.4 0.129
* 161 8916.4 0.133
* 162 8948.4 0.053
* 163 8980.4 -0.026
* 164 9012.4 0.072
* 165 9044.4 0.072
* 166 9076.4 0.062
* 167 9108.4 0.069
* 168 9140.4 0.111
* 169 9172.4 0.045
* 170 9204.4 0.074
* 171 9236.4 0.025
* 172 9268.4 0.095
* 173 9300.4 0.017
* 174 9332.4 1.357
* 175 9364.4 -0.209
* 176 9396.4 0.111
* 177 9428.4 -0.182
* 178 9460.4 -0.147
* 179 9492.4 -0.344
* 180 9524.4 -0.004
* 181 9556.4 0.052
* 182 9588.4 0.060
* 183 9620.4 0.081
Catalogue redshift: 1.30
